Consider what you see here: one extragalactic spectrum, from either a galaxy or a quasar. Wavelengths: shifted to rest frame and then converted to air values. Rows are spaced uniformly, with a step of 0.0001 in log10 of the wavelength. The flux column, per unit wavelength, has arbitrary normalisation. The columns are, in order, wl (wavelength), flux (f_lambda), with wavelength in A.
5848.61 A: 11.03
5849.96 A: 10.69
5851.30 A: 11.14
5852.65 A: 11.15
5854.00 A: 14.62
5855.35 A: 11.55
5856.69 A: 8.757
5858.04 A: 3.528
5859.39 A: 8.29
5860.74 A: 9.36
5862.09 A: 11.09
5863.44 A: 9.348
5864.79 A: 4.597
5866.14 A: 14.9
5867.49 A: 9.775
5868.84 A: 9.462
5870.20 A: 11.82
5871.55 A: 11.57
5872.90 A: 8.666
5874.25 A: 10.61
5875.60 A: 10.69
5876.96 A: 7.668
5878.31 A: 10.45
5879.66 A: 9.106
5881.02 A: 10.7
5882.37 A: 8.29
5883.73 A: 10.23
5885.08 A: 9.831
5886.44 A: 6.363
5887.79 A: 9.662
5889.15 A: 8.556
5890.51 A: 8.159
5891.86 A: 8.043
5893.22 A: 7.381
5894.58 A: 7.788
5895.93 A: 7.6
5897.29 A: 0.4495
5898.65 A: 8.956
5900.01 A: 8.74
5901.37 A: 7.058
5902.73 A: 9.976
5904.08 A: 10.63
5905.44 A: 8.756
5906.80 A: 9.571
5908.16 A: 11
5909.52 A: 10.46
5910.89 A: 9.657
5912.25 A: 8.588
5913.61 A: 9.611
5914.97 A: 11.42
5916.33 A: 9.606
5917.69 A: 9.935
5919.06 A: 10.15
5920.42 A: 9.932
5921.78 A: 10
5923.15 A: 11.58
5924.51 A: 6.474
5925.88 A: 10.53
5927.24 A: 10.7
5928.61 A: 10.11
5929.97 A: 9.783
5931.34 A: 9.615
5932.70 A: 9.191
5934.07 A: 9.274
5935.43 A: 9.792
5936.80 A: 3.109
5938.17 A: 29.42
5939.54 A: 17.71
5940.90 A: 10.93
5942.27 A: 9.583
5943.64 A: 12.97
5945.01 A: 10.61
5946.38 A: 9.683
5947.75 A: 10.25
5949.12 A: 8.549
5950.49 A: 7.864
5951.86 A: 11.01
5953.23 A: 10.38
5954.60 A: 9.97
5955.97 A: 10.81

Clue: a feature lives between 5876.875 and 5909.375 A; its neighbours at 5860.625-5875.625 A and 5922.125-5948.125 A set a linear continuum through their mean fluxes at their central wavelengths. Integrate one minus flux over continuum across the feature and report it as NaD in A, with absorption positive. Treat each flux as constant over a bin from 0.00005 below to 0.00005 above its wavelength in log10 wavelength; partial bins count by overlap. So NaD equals 6.0 A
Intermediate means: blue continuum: 10.2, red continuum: 11.1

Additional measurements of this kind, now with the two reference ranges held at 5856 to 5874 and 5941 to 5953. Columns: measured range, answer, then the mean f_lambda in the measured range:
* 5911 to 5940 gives -2.3 A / 10.7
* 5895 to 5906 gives 2.2 A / 7.77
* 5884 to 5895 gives 1.5 A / 8.31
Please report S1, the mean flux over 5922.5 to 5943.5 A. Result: 11.2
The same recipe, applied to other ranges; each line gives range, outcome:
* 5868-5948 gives 9.8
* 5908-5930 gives 9.95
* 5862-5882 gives 9.97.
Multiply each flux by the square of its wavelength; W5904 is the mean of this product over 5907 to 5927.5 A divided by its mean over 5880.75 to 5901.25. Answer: 1.26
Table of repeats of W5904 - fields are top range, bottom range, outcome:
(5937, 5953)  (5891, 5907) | 1.58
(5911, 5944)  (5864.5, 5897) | 1.19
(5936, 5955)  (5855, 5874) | 1.26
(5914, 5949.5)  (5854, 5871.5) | 1.15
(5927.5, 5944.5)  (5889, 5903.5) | 1.59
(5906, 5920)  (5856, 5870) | 1.13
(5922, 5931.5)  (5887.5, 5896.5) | 1.23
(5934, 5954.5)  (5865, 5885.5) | 1.16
